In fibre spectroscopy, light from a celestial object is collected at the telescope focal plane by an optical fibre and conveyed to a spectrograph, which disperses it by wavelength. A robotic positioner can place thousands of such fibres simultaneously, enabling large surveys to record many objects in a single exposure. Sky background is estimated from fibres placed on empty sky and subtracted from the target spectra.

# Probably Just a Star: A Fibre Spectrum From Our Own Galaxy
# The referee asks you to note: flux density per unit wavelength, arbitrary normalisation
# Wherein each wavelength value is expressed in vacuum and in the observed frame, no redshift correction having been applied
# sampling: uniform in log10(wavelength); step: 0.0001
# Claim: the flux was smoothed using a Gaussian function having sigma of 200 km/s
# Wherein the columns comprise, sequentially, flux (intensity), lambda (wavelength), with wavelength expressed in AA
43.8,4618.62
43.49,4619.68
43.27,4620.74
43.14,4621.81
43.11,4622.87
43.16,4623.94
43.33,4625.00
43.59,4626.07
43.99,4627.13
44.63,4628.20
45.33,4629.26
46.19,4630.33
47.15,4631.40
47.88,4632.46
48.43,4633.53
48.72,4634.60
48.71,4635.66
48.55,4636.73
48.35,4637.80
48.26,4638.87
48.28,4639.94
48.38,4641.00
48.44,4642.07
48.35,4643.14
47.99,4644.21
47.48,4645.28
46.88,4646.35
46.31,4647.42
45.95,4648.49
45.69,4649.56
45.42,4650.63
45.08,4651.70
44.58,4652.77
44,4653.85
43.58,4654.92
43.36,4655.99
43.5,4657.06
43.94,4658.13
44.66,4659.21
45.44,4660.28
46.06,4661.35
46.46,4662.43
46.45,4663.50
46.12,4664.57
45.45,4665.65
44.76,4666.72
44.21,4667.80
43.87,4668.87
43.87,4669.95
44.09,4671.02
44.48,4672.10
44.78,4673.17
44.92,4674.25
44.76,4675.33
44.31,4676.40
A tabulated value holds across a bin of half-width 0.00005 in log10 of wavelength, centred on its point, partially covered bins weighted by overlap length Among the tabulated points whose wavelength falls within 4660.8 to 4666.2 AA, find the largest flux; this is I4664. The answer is 46.46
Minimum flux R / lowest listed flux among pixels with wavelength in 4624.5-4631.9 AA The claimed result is 43.33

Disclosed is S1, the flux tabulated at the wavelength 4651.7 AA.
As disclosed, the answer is 45.08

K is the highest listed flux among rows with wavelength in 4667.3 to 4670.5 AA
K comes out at 44.21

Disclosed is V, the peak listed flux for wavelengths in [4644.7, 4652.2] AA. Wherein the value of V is 47.48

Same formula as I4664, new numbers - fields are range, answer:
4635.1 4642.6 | 48.71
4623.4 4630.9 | 46.19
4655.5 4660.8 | 45.44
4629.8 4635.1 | 48.72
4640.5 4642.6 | 48.44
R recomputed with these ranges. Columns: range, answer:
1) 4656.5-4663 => 43.5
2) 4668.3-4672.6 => 43.87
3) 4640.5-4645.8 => 47.48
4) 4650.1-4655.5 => 43.58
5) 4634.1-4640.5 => 48.26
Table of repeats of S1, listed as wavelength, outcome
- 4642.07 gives 48.44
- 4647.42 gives 46.31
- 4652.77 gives 44.58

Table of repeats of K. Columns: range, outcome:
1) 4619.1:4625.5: 43.49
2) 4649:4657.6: 45.69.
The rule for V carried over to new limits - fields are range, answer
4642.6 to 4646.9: 48.35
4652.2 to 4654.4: 44.58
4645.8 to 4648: 46.88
